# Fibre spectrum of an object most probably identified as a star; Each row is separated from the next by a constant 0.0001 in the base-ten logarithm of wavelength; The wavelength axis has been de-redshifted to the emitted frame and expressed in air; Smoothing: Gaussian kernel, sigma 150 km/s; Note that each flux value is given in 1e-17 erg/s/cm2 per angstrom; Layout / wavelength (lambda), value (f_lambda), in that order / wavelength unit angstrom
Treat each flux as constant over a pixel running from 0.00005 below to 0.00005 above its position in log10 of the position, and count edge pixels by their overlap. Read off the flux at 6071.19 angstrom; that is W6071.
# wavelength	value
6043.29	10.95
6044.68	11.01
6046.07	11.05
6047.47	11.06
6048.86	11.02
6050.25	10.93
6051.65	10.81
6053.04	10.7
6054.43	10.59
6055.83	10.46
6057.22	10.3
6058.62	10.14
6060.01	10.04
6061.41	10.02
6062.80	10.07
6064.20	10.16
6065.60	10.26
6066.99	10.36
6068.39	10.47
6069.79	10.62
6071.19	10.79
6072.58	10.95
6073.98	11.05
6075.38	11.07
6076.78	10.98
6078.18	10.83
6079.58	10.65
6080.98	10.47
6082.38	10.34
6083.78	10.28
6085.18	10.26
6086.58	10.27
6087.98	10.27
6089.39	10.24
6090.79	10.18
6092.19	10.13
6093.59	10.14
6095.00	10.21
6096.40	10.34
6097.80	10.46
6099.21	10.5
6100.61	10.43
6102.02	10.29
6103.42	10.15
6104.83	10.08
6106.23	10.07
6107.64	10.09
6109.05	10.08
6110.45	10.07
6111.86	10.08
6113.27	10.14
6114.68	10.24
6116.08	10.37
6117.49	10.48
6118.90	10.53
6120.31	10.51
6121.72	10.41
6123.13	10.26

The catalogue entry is 10.79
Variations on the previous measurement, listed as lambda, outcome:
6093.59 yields 10.14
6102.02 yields 10.29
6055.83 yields 10.46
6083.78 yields 10.28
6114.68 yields 10.24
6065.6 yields 10.26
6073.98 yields 11.05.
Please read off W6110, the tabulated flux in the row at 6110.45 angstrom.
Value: 10.07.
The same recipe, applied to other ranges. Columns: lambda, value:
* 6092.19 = 10.13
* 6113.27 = 10.14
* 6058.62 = 10.14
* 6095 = 10.21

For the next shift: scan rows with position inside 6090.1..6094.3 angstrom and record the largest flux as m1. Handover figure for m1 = 10.18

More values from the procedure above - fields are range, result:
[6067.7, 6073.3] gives 10.95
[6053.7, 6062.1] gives 10.59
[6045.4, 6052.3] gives 11.06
